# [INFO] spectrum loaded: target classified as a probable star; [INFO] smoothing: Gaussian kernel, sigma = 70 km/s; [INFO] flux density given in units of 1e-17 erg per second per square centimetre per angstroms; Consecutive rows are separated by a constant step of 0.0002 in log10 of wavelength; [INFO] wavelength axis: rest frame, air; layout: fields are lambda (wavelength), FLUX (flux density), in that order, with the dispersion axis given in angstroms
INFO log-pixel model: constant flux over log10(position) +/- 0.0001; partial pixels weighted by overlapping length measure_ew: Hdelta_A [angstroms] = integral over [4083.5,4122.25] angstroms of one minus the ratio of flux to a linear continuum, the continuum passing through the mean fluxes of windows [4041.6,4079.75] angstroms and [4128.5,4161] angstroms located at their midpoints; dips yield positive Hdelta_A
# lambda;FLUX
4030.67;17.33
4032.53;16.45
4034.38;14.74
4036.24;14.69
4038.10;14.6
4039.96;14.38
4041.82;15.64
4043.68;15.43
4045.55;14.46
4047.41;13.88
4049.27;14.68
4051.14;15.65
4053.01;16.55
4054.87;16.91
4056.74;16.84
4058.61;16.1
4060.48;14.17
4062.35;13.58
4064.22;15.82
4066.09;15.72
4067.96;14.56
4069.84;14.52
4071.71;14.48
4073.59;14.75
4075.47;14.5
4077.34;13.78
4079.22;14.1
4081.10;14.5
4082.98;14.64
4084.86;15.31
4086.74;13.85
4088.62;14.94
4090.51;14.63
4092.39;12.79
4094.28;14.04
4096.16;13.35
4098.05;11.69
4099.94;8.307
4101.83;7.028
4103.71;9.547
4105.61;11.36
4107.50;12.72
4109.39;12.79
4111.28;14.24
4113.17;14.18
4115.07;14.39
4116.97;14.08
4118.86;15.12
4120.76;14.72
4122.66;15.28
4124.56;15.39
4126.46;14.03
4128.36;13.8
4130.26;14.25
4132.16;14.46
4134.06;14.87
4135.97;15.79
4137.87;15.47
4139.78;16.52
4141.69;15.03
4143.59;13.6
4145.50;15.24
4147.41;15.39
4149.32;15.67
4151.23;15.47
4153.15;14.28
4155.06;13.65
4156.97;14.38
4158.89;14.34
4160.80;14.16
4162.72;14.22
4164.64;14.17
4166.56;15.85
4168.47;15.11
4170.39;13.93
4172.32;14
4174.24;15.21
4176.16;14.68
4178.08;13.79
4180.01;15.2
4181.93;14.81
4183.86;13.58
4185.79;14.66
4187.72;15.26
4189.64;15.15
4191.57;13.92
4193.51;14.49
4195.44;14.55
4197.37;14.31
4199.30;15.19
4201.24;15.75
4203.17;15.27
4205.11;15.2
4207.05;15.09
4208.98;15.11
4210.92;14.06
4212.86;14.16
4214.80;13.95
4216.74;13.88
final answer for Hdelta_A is 5.0 angstroms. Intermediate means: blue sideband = 15.1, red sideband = 14.8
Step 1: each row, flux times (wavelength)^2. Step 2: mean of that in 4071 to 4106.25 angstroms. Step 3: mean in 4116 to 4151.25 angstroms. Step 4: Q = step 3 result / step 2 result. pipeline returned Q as 1.17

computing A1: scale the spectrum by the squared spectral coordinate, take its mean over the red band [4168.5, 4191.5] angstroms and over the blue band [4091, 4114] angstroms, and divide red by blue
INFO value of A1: 1.3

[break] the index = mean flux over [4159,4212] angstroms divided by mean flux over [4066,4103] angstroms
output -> 1.09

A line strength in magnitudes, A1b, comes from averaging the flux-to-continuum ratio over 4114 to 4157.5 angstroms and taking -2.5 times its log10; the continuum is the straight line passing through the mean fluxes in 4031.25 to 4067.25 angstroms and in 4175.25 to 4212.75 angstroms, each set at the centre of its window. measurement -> 0.01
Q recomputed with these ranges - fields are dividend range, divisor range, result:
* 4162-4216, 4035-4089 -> 1.04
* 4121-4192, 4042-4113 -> 1.10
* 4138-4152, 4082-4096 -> 1.10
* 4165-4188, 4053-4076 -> 1.02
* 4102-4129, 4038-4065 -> 0.91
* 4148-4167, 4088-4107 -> 1.28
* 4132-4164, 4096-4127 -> 1.18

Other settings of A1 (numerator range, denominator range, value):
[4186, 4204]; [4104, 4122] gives 1.14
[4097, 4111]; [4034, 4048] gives 0.75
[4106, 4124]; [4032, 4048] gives 0.98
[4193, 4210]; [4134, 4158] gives 1.03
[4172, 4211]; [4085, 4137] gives 1.14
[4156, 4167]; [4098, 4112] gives 1.37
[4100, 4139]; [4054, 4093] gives 0.94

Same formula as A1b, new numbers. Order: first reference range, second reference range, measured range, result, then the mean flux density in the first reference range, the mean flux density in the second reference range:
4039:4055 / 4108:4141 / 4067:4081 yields 0.05 mag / 15.2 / 14.6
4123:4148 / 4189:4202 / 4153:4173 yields 0.03 mag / 14.9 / 14.7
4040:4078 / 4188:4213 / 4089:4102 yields 0.24 mag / 15.1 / 14.8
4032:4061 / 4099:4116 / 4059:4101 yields -0.06 mag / 15.3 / 11.6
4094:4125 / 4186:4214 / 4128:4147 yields -0.12 mag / 12.8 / 14.8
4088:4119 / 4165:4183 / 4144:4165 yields -0.04 mag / 12.6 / 14.7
